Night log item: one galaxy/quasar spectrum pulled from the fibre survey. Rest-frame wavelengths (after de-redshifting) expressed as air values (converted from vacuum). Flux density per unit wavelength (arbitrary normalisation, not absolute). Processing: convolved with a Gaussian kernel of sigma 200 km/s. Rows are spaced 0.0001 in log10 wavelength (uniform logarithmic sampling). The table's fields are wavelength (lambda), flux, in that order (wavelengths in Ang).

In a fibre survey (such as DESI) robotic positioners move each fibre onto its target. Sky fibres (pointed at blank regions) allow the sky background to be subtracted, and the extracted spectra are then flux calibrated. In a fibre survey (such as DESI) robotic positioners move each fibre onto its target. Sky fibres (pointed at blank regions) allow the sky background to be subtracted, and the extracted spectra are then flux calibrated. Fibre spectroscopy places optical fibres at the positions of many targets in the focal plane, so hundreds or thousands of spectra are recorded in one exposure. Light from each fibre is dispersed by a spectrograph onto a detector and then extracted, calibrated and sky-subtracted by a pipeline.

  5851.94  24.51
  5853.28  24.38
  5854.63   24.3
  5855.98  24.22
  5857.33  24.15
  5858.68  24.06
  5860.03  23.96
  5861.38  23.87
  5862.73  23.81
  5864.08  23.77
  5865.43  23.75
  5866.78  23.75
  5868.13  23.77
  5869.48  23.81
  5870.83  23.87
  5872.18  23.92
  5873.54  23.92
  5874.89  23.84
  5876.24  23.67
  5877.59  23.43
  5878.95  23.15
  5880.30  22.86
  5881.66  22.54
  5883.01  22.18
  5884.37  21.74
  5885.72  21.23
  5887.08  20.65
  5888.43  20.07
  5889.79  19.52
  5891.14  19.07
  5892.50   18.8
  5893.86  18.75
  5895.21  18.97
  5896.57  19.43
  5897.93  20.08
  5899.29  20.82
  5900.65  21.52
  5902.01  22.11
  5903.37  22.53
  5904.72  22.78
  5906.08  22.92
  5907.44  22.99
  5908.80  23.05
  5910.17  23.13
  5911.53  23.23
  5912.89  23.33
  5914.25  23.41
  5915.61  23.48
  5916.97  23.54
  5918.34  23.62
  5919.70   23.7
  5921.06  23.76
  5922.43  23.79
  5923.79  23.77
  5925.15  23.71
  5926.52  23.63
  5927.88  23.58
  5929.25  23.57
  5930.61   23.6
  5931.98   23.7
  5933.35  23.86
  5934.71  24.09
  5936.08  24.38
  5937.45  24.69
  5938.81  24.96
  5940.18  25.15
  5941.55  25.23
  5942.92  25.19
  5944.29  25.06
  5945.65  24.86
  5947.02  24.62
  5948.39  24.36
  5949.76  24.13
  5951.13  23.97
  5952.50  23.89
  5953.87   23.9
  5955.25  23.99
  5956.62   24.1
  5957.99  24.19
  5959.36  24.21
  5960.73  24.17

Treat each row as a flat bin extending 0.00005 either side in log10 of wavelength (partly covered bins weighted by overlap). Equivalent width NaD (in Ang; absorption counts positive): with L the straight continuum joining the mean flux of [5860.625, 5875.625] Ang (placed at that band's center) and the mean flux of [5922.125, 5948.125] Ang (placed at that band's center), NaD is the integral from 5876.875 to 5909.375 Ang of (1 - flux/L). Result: 3.7 Ang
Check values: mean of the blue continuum 23.8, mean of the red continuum 24.3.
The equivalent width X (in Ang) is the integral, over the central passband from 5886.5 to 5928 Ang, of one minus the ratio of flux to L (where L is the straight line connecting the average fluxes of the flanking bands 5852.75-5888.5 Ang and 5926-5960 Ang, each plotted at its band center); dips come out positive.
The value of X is 3.1 Ang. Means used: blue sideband 23.3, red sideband 24.3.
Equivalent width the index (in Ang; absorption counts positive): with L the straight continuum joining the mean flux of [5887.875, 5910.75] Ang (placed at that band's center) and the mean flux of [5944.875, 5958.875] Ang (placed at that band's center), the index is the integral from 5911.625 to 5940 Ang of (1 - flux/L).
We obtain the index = -1.5 Ang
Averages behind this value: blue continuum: 21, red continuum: 24.2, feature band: 23.8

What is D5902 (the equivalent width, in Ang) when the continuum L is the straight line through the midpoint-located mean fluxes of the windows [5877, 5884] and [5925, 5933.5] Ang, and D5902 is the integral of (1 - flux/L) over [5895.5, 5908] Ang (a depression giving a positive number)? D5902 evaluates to 0.8 Ang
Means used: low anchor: 22.7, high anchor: 23.6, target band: 21.6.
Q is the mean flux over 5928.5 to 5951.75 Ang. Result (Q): 24.4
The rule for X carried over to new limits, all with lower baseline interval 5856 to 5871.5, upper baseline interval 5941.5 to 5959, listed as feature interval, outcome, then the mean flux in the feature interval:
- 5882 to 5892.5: 1.5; 20.6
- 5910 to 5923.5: 0.4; 23.5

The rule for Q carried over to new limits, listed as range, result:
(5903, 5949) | 23.9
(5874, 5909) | 21.5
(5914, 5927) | 23.6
